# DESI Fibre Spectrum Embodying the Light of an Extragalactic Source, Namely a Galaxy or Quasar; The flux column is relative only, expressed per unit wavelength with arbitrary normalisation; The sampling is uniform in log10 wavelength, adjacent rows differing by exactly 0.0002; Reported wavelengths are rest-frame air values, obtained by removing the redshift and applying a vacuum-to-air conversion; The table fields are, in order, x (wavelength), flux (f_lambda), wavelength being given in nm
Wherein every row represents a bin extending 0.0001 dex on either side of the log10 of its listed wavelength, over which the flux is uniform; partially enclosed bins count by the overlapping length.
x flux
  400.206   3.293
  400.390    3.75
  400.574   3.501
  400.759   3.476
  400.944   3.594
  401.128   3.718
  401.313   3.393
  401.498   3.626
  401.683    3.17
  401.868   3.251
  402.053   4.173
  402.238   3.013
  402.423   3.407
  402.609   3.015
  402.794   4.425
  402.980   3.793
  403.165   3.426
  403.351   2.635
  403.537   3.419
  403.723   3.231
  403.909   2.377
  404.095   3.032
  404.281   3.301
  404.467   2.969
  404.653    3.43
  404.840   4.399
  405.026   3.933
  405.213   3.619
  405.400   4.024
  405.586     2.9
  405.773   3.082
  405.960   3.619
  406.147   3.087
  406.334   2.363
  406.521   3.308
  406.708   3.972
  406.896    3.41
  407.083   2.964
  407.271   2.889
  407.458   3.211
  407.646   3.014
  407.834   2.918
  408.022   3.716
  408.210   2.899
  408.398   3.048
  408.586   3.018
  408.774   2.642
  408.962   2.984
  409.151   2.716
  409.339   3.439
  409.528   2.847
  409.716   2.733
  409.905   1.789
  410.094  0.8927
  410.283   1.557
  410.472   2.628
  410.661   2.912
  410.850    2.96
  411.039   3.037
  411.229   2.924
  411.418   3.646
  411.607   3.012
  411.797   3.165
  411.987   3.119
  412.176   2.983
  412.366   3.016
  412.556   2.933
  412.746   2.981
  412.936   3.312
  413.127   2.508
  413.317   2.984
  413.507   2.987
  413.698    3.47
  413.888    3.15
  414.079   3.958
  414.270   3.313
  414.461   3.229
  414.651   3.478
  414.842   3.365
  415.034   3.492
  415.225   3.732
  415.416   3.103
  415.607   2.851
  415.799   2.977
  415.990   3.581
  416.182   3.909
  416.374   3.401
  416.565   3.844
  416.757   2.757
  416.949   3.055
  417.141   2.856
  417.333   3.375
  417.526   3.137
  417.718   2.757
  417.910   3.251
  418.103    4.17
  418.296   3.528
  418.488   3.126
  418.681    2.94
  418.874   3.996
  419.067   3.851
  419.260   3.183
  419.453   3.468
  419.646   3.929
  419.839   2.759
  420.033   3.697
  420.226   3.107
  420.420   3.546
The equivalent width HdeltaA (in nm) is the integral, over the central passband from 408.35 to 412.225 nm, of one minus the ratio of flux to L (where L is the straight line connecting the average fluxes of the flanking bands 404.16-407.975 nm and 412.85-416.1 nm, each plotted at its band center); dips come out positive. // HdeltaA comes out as 0.63 nm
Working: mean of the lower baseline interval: 3.32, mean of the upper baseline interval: 3.27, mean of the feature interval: 2.76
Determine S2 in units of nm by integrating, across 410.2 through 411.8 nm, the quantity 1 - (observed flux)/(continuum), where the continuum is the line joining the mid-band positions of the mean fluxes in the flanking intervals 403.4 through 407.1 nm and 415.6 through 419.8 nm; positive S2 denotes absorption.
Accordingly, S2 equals 0.23 nm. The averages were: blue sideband 3.32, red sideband 3.36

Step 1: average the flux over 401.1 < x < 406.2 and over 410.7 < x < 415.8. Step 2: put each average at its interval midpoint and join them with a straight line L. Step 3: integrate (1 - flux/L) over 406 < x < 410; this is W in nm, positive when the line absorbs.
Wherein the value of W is 0.36 nm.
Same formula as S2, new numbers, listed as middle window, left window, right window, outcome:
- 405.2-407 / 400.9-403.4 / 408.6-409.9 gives -0.118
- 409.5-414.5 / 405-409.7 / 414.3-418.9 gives 0.550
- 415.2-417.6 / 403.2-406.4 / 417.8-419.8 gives 0.146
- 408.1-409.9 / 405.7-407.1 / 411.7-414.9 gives 0.190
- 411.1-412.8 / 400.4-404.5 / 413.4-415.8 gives 0.127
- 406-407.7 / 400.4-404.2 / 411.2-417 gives 0.091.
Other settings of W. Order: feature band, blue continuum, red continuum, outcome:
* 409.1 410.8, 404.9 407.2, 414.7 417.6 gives 0.48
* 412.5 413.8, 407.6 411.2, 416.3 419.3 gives -0.02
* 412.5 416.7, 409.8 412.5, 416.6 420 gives -0.42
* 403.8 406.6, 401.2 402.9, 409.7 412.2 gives -0.08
